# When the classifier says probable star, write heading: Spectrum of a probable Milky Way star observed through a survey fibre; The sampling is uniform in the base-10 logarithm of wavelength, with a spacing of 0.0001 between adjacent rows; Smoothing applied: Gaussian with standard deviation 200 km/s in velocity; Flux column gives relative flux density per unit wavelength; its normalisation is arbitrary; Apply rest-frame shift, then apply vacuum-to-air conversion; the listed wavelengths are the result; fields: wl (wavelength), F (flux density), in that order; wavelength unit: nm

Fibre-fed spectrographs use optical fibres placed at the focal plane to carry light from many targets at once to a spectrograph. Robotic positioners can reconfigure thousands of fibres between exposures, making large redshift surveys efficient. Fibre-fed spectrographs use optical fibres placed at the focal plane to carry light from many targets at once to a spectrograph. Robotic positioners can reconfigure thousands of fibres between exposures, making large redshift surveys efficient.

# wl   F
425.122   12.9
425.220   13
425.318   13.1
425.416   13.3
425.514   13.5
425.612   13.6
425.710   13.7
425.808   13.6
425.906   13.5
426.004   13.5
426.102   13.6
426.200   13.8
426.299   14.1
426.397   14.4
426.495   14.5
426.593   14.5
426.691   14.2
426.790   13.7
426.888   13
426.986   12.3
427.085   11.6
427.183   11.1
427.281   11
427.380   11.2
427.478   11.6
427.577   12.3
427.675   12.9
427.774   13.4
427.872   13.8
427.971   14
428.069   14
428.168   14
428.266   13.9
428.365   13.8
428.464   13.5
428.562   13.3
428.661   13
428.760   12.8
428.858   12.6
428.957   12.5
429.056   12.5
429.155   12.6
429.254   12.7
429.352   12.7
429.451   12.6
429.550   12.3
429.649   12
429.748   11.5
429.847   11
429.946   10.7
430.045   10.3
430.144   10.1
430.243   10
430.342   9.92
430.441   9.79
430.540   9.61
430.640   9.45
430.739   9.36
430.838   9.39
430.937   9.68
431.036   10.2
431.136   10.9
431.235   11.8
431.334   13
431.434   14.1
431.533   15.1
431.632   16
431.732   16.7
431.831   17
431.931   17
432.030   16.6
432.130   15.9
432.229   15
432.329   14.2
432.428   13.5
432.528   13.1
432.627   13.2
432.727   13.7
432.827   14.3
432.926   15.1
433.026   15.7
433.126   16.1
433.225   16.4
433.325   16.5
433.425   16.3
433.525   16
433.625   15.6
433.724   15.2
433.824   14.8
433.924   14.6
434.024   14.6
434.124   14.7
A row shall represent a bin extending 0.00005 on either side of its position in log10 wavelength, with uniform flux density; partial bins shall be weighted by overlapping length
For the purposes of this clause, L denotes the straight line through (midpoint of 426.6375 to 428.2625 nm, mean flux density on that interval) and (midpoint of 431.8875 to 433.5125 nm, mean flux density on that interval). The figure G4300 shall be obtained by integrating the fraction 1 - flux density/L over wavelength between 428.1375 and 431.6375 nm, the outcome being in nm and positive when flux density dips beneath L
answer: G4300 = 0.51 nm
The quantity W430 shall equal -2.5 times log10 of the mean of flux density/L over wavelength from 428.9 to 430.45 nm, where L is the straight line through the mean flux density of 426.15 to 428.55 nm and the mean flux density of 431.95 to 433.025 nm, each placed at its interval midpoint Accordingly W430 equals 0.199 mag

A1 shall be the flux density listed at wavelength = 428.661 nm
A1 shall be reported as 13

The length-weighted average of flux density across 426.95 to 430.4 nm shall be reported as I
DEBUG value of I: 12.3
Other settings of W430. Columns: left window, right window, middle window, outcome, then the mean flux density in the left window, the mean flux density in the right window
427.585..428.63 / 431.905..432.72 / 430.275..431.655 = 0.270 mag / 13.6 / 14.7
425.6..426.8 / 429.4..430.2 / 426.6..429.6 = -0.030 mag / 13.9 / 11.3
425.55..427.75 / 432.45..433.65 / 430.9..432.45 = 0.036 mag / 13.1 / 15.1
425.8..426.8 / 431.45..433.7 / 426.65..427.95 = 0.139 mag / 14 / 15.4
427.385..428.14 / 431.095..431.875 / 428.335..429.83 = 0.072 mag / 13.1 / 14.4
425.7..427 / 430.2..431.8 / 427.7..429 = -0.046 mag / 13.8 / 11.6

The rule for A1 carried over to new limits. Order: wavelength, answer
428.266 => 13.9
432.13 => 15.9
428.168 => 14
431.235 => 11.8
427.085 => 11.6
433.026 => 15.7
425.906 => 13.5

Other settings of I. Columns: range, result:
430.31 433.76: 13.8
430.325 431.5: 10.7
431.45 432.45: 15.7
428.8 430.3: 11.7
